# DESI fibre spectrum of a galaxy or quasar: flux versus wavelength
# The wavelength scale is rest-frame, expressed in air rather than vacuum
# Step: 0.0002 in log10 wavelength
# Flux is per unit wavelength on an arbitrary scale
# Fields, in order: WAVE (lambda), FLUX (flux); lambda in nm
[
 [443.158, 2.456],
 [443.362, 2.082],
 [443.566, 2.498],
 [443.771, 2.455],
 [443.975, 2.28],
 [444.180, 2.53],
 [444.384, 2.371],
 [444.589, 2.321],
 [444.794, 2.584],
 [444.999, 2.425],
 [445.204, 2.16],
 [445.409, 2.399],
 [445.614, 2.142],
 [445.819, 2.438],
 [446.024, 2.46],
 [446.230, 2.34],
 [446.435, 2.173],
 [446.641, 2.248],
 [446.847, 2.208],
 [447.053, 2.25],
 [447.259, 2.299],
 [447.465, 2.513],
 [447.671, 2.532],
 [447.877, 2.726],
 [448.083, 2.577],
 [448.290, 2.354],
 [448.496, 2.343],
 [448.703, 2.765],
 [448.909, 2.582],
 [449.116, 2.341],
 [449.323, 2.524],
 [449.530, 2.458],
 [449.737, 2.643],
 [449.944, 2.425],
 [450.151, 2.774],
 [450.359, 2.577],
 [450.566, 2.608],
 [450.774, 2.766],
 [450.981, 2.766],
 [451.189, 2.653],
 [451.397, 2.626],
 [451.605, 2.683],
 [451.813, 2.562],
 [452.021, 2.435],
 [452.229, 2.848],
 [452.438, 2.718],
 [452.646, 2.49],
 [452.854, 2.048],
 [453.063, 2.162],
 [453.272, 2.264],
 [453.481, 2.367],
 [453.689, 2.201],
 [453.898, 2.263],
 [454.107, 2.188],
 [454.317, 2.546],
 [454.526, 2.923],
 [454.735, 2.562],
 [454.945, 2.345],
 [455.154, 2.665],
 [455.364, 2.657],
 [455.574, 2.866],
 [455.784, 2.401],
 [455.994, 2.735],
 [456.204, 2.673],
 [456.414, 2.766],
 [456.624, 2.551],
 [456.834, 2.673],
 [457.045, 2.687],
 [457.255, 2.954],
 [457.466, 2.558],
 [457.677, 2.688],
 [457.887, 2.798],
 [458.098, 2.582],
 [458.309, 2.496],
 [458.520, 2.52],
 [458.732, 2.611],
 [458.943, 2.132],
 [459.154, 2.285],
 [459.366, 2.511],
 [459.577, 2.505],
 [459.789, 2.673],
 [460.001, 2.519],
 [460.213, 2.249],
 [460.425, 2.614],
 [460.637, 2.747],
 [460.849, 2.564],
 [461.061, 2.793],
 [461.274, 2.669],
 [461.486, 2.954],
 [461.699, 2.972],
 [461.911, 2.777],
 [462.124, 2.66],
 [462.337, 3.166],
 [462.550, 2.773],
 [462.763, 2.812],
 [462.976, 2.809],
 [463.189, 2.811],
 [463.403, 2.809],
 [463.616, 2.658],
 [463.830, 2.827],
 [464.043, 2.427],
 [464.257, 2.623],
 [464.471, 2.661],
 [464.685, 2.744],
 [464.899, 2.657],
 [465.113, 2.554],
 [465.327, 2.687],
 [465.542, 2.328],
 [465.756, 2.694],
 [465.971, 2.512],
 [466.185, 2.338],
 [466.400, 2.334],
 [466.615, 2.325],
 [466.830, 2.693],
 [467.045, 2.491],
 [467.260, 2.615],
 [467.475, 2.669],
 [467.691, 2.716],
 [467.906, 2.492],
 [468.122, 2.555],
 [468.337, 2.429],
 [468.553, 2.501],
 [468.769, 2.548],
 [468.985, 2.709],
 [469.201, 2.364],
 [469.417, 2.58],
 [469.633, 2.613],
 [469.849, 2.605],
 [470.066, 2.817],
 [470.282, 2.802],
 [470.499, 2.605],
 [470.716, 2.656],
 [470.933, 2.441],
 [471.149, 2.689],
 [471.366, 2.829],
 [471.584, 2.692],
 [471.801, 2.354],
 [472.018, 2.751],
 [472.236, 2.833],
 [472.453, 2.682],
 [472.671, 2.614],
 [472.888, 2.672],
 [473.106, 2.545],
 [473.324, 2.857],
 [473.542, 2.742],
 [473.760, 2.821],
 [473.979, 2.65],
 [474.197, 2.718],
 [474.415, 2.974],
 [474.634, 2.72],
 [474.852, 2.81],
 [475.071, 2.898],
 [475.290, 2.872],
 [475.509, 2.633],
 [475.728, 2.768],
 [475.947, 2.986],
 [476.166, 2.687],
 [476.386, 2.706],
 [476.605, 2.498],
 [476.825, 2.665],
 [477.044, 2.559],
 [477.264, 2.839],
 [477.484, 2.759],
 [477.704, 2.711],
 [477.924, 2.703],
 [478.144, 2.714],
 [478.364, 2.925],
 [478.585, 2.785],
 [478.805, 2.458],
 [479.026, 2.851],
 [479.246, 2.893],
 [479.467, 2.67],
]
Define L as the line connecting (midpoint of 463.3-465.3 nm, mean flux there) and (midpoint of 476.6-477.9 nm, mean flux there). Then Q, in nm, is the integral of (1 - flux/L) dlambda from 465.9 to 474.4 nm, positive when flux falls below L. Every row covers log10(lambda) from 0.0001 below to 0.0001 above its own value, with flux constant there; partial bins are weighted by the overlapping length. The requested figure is 0.18 nm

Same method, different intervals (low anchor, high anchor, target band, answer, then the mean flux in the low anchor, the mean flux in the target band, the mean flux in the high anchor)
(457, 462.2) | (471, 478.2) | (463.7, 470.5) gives 0.24 nm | 2.62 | 2.58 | 2.72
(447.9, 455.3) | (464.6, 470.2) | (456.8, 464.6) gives -0.37 nm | 2.52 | 2.66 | 2.56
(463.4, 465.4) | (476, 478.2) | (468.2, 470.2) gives 0.07 nm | 2.66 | 2.58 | 2.69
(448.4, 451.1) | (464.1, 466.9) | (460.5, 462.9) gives -0.24 nm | 2.58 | 2.81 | 2.55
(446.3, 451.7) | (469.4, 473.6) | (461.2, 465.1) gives -0.22 nm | 2.52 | 2.76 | 2.67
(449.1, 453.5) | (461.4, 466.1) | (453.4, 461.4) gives 0.18 nm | 2.54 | 2.57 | 2.72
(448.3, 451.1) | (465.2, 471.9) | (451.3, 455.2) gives 0.17 nm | 2.58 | 2.47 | 2.57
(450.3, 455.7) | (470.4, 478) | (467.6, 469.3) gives 0.08 nm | 2.53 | 2.54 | 2.71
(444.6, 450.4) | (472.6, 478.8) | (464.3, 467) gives 0.09 nm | 2.43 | 2.54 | 2.74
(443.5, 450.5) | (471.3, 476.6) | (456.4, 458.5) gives -0.09 nm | 2.43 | 2.67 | 2.74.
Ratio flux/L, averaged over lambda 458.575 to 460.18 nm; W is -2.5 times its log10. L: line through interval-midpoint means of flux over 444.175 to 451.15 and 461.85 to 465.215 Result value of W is 0.09 mag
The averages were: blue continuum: 2.46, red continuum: 2.73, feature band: 2.45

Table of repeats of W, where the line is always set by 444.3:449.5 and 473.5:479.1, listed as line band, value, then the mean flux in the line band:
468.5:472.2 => 0.02 mag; 2.63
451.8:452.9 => -0.03 mag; 2.54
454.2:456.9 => -0.06 mag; 2.64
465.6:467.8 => 0.04 mag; 2.53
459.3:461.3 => -0.01 mag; 2.58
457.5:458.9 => -0.02 mag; 2.59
